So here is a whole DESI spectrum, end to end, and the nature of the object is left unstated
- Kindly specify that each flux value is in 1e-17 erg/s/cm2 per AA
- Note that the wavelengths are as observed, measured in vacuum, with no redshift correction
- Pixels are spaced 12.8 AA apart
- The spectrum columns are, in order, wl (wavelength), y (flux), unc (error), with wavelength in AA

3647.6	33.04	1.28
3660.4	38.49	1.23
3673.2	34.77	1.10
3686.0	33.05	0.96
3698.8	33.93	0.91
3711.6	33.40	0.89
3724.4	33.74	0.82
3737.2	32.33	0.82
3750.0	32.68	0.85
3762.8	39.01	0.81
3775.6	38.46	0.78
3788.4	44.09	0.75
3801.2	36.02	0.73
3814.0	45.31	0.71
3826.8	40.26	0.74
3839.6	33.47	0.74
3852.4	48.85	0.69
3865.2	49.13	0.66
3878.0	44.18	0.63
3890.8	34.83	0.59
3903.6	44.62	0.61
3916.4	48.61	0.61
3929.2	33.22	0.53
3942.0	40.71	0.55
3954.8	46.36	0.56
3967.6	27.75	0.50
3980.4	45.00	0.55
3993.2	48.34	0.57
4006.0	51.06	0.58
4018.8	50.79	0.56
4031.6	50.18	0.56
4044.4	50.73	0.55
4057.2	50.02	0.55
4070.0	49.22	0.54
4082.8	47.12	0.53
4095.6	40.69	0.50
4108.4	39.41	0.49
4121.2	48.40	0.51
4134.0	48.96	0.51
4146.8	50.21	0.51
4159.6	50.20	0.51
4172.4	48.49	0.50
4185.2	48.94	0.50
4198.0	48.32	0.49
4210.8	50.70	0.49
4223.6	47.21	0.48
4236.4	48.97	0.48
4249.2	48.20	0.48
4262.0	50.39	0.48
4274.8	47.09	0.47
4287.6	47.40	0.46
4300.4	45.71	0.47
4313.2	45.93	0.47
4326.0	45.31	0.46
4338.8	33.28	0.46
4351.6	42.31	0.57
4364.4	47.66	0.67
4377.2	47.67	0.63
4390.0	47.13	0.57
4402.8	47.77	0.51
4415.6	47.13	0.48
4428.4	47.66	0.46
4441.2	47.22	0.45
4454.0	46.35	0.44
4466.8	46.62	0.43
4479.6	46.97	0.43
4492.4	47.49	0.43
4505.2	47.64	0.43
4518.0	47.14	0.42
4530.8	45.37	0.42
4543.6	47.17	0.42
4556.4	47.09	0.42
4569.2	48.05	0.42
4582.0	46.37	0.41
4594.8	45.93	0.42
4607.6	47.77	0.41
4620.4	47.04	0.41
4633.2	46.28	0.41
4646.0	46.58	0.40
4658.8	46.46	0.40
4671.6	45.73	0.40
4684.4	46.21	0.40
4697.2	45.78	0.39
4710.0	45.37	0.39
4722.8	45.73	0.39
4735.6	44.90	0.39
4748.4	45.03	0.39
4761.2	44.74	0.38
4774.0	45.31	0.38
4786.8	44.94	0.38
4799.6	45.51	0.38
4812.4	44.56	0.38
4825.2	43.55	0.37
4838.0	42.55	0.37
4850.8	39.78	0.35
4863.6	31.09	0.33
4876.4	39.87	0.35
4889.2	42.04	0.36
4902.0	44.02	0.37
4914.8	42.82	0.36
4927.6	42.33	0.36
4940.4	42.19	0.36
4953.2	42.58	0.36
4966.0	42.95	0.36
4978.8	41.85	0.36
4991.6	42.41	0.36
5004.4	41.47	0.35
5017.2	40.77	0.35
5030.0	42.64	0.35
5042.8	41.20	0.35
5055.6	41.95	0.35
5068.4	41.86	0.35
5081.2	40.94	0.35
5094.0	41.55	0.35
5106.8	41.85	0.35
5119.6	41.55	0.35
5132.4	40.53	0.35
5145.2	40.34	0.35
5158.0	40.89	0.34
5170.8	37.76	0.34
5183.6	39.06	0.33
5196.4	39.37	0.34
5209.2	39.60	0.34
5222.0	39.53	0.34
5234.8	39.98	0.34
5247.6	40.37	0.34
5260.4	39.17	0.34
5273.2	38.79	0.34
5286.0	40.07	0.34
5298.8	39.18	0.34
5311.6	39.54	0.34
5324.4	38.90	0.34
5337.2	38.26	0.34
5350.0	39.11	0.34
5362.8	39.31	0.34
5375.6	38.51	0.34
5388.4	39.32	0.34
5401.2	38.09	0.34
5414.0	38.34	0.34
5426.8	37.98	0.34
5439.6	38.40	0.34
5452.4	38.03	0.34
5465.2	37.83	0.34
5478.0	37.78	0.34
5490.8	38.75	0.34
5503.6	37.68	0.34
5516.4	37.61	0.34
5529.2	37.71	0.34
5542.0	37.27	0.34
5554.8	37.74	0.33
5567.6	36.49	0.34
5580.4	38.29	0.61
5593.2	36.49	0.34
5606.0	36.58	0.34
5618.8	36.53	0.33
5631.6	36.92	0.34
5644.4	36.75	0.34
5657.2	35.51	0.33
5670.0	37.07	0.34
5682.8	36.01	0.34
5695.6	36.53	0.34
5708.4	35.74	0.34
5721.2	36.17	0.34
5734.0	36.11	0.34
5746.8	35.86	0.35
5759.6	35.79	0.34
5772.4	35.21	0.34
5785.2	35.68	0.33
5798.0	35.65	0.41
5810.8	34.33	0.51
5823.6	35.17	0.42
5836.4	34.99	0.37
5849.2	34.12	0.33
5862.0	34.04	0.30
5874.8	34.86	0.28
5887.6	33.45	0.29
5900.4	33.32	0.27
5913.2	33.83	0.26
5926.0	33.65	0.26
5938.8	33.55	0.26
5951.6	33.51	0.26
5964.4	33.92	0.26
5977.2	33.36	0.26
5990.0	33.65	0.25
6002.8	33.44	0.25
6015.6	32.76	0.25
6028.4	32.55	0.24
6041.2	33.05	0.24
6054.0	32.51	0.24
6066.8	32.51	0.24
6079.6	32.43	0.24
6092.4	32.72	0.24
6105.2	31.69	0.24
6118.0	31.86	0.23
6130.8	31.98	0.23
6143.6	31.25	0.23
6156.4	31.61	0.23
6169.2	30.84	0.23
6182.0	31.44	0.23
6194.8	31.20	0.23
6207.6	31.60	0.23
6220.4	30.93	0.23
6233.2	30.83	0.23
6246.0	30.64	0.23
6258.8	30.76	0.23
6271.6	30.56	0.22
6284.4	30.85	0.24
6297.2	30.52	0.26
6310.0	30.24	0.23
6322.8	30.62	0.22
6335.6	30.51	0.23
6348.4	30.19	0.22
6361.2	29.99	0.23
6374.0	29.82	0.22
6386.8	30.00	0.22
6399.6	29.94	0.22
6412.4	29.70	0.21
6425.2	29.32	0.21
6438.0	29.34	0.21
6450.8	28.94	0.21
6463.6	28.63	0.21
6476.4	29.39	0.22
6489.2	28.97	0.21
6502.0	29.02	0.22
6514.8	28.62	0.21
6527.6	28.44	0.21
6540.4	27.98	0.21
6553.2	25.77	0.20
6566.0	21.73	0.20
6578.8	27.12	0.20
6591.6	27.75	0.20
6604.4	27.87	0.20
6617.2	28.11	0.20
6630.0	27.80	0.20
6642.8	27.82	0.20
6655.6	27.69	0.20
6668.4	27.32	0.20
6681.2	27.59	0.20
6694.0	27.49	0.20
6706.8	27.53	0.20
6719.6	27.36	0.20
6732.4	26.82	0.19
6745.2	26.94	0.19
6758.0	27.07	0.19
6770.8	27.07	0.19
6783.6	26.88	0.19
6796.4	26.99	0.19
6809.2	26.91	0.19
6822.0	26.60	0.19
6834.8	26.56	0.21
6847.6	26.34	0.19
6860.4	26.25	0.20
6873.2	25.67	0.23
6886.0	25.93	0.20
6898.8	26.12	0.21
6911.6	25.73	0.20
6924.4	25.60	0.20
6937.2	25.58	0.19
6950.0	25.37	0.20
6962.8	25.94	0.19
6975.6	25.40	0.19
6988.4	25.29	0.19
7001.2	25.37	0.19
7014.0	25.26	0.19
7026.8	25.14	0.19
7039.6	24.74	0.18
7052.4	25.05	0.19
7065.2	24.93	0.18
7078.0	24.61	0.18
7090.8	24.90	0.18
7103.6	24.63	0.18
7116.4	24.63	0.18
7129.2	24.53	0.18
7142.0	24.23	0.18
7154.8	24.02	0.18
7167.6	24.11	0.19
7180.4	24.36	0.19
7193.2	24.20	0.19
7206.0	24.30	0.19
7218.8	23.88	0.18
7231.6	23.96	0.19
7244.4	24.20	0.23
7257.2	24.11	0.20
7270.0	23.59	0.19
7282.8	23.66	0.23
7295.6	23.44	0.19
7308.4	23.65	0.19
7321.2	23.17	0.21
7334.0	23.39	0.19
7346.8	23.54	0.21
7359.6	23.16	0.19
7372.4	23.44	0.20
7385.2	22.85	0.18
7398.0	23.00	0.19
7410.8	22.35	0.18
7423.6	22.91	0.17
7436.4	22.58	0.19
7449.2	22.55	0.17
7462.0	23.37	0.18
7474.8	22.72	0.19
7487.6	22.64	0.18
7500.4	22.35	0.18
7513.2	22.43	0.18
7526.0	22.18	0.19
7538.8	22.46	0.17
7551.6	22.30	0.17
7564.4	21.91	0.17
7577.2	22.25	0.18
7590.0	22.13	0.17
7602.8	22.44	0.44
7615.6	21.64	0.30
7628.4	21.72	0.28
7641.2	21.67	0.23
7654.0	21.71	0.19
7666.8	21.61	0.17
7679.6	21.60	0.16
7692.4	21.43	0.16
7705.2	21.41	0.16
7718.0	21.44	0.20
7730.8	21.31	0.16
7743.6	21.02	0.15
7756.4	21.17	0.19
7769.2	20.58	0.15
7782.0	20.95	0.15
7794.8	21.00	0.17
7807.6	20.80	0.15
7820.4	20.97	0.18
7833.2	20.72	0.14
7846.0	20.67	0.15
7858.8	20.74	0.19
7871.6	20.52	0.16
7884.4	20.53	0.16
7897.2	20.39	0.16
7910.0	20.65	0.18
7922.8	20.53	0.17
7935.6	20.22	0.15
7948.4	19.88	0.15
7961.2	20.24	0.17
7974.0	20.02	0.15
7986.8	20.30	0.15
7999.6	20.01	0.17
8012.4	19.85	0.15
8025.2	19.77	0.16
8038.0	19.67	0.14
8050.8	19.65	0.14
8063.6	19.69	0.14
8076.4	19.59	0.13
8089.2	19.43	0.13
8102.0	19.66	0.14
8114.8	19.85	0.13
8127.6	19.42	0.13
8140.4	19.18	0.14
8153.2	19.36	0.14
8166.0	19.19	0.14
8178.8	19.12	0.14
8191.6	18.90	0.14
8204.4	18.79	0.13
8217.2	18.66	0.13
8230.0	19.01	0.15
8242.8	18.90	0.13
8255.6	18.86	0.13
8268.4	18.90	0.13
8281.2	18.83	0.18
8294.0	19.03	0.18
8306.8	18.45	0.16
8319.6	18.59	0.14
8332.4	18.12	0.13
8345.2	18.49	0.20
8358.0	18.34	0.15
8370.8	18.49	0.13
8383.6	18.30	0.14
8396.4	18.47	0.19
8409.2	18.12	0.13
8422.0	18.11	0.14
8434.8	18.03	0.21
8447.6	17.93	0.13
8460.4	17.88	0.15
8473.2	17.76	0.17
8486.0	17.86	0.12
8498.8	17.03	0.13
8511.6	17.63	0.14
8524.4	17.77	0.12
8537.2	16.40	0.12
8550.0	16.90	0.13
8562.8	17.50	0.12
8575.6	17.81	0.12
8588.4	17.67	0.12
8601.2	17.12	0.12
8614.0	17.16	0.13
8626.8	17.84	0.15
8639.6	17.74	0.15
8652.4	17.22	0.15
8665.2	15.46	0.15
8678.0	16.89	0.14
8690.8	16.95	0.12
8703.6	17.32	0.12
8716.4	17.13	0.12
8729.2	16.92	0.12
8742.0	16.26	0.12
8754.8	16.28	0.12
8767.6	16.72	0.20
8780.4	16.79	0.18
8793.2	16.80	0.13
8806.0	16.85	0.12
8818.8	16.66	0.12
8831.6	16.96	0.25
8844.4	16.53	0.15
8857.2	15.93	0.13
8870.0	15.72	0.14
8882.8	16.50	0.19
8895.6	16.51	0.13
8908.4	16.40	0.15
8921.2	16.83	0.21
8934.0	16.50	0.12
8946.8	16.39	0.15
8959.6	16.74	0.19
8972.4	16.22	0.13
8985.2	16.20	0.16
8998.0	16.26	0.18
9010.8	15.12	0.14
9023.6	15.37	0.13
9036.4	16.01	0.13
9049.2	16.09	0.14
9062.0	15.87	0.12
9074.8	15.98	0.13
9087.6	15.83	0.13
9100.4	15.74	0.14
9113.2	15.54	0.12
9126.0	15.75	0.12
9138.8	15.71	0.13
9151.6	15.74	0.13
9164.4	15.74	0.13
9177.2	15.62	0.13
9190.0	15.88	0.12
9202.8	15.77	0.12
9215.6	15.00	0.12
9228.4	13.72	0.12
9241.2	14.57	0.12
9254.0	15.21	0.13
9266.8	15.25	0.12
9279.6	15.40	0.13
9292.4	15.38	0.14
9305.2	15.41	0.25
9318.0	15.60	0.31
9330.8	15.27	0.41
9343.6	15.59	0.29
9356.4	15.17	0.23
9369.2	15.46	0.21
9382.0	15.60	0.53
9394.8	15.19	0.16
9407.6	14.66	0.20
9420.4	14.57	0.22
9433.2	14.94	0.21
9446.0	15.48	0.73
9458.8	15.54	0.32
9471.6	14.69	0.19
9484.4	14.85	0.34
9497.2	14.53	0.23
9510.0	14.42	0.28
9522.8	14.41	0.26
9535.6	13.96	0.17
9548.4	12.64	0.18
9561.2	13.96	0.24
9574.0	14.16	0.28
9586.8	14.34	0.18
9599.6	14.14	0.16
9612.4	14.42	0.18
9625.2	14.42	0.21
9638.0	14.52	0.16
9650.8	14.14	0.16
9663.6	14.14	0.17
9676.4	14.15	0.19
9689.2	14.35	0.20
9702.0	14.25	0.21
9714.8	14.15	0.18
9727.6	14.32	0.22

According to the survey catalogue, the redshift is 0.00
